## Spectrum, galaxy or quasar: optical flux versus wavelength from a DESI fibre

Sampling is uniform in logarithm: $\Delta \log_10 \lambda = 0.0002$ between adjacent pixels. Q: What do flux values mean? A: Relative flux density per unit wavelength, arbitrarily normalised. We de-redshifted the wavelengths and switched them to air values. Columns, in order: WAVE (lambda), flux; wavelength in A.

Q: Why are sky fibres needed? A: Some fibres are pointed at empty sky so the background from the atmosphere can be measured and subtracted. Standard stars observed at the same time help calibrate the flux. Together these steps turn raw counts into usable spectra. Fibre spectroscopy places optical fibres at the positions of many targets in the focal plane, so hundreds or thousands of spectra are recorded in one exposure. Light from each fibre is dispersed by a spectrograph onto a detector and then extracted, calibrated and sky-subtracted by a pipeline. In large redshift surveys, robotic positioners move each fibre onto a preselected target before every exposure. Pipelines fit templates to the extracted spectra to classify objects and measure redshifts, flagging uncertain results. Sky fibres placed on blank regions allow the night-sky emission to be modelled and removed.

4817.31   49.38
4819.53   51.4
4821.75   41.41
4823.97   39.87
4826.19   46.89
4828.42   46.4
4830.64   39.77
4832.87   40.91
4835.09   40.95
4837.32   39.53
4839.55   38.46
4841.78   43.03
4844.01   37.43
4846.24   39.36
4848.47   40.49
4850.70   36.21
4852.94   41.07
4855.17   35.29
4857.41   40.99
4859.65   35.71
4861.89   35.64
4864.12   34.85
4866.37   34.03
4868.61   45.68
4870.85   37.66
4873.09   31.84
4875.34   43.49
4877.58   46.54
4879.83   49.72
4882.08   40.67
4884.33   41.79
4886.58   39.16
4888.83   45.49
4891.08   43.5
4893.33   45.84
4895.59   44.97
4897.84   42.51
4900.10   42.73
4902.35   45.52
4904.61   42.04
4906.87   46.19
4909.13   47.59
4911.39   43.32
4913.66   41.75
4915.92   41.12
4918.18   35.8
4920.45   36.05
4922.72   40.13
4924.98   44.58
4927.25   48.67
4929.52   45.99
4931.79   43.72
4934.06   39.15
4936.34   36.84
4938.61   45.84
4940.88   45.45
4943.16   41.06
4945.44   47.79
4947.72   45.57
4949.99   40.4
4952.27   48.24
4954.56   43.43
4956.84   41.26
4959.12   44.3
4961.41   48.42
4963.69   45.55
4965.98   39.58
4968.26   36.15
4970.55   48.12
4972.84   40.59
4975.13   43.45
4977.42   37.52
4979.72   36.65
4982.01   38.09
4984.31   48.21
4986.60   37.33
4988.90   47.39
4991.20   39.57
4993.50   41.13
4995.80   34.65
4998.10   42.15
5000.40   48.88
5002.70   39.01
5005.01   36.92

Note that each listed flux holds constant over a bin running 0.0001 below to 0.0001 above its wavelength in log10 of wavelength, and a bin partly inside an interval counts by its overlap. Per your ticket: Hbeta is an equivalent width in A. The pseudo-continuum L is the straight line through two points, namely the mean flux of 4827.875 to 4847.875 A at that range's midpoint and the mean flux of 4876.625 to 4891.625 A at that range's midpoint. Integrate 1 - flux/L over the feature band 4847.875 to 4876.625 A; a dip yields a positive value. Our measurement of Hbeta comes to 2.93 A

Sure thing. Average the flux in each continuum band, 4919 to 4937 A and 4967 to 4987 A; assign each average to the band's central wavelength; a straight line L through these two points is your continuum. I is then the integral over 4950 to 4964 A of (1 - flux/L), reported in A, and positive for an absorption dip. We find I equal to -1.20 A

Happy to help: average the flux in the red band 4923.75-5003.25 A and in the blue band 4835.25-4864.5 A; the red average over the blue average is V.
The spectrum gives 1.1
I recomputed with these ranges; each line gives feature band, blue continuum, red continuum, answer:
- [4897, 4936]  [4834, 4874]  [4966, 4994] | -2.9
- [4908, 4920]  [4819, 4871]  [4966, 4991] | -0.3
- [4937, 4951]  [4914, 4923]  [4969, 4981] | -1.6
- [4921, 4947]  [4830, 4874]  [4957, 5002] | -1.7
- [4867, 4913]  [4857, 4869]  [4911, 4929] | -4.7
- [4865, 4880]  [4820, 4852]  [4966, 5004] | 0.1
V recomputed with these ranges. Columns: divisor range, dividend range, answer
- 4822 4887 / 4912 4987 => 1.06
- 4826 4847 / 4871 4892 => 1.03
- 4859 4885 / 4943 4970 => 1.10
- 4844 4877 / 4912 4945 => 1.10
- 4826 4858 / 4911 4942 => 1.04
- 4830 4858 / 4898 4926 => 1.07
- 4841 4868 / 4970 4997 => 1.08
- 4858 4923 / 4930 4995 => 1.03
